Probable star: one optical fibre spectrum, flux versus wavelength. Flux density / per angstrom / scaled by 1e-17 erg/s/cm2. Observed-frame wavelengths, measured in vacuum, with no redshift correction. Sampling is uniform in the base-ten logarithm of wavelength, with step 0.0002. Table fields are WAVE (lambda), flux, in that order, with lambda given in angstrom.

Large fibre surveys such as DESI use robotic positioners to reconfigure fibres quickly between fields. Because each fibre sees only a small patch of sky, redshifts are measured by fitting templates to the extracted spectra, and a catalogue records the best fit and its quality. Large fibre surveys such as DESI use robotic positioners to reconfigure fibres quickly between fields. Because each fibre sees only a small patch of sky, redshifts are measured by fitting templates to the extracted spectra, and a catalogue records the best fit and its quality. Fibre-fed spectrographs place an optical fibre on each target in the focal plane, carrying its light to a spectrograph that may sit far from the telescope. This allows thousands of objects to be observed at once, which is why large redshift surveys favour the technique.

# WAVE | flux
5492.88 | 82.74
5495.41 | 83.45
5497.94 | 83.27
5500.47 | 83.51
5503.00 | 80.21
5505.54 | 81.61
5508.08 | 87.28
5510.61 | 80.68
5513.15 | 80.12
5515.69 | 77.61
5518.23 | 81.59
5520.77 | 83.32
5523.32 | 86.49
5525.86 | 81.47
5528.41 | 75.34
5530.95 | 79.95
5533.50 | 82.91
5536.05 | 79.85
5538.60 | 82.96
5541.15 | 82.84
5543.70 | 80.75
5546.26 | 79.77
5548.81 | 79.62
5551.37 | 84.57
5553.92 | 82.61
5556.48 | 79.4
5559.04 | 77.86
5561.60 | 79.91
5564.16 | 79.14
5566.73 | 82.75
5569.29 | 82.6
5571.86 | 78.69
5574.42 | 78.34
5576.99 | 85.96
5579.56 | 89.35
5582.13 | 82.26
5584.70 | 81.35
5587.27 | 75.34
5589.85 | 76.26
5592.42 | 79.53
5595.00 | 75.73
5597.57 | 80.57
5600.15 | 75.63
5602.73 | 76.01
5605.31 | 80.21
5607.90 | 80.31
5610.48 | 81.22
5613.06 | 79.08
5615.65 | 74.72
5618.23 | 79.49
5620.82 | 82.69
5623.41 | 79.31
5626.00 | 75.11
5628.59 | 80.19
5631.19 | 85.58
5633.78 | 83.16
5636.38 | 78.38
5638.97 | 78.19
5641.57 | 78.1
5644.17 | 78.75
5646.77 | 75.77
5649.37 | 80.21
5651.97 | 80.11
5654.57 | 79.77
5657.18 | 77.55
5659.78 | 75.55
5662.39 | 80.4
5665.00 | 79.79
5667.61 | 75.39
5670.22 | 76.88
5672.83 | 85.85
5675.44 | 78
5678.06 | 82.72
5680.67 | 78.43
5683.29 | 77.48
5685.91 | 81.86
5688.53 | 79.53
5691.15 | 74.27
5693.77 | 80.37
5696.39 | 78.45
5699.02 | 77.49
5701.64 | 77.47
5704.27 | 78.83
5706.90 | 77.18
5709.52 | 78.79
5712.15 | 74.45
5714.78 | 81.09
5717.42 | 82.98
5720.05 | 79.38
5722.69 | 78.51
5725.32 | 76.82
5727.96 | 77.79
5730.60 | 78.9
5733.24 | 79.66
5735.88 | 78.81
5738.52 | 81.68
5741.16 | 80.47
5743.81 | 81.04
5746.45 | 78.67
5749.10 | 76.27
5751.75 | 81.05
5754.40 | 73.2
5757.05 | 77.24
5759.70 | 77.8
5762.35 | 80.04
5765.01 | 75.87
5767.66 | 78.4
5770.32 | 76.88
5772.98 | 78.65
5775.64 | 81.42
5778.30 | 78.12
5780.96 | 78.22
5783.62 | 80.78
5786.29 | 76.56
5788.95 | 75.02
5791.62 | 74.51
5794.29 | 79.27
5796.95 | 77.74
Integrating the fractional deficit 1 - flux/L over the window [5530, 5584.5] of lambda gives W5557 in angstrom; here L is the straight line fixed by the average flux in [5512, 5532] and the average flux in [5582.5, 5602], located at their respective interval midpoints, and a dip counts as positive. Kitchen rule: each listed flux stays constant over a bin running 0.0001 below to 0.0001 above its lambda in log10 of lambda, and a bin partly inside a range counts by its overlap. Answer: -1.51 angstrom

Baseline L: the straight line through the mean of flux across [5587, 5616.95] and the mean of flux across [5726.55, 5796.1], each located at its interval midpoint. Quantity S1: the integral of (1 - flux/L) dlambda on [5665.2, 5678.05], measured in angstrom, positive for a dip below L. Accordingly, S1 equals -0.2 angstrom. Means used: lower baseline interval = 78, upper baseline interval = 78.3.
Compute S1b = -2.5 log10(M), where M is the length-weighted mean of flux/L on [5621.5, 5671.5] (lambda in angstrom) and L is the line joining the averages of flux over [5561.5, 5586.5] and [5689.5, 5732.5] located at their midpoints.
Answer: 0.02 mag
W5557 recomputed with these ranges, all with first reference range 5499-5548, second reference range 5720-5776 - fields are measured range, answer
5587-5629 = 1.0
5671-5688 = -0.2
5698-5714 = 0.3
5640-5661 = 0.4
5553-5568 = 0.1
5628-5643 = -0.1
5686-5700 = 0.2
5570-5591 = -0.1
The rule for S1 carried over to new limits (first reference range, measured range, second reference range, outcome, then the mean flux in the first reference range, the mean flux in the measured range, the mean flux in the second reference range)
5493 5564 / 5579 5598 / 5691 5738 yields 0.2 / 81.4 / 79.7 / 78.6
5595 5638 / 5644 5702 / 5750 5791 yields 0.0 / 79.4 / 78.8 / 77.9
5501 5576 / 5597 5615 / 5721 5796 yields 0.3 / 81.1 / 78.8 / 78.3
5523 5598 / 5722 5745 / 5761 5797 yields -0.2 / 80.7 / 79.3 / 78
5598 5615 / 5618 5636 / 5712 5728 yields -0.5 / 78.7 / 80.7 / 79.1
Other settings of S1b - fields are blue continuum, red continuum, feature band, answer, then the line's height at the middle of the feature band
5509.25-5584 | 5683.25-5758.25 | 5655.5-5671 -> 0.026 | 79.5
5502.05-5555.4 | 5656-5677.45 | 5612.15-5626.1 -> 0.015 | 79.7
